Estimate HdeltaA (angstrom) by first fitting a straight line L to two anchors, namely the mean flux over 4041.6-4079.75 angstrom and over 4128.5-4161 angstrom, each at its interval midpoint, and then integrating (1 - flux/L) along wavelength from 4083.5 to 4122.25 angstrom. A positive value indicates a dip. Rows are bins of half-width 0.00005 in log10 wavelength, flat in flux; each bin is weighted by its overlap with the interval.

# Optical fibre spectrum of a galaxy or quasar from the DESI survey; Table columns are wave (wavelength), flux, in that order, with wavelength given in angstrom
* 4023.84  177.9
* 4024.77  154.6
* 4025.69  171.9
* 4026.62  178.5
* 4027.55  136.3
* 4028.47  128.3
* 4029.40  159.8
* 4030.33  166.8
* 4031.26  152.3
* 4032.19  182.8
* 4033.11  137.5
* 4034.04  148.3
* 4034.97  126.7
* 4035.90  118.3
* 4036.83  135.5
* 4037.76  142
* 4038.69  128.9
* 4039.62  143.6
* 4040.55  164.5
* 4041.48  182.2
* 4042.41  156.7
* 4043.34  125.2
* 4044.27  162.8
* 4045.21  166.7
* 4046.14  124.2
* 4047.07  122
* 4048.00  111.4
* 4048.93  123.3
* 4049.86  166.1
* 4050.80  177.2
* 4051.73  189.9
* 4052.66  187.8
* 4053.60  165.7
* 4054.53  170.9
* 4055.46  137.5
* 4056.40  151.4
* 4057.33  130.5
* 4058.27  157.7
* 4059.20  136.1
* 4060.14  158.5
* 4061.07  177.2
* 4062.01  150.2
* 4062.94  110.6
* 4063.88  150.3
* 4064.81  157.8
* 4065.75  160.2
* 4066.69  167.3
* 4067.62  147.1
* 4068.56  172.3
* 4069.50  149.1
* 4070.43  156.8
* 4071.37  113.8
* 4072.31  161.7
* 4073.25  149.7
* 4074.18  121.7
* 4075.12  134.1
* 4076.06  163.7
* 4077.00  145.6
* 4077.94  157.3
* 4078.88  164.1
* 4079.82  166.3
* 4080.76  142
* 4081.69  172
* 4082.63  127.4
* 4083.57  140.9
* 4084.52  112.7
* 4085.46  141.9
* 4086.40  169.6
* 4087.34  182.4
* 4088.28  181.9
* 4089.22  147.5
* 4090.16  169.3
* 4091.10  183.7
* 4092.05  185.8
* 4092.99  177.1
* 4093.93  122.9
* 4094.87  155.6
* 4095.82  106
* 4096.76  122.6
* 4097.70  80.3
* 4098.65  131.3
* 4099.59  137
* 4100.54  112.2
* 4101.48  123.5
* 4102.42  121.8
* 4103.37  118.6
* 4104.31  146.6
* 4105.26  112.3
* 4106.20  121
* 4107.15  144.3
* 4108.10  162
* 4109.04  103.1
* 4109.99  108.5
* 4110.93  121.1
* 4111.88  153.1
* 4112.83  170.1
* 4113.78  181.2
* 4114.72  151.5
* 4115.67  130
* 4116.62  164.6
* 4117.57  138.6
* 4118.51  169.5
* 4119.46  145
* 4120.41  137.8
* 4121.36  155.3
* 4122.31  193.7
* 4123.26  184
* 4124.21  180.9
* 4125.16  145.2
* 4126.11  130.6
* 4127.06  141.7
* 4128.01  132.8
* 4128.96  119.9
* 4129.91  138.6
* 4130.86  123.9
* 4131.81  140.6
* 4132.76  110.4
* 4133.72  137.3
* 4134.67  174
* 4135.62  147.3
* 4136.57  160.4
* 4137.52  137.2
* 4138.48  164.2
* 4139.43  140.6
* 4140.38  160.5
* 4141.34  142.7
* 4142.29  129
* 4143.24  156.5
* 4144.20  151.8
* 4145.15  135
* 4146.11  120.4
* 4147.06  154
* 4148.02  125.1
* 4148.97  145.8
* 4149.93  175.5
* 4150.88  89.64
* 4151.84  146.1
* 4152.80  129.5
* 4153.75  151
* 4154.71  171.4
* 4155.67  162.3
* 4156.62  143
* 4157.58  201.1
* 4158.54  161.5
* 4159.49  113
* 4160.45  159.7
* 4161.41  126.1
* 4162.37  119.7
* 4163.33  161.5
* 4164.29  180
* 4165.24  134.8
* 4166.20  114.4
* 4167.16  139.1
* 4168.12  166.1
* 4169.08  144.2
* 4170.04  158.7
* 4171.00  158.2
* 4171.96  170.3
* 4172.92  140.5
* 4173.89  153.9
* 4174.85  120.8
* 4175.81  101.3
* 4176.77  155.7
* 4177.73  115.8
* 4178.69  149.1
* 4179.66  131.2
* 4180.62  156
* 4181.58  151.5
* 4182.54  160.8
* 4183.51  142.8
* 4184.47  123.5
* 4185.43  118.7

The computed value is 1.3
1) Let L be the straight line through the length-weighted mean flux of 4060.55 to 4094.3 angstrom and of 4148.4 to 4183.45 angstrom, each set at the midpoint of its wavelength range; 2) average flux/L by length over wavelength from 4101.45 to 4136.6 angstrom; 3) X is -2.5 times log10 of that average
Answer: 0.051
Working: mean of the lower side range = 154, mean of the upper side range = 146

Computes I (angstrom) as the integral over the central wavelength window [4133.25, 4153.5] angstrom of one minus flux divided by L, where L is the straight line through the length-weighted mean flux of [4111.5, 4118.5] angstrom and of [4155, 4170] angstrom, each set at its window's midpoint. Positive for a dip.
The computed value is 1.08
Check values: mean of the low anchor 157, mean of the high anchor 149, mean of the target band 144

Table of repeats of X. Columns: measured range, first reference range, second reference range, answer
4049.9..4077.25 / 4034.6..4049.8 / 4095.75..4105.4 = -0.16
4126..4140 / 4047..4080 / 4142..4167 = 0.04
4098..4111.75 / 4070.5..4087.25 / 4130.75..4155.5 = 0.16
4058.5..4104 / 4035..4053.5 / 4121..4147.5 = 0.01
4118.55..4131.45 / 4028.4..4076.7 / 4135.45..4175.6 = -0.01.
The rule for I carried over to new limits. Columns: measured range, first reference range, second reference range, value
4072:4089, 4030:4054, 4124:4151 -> -0.6 angstrom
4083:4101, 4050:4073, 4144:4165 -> 0.9 angstrom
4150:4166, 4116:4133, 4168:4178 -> -0.2 angstrom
